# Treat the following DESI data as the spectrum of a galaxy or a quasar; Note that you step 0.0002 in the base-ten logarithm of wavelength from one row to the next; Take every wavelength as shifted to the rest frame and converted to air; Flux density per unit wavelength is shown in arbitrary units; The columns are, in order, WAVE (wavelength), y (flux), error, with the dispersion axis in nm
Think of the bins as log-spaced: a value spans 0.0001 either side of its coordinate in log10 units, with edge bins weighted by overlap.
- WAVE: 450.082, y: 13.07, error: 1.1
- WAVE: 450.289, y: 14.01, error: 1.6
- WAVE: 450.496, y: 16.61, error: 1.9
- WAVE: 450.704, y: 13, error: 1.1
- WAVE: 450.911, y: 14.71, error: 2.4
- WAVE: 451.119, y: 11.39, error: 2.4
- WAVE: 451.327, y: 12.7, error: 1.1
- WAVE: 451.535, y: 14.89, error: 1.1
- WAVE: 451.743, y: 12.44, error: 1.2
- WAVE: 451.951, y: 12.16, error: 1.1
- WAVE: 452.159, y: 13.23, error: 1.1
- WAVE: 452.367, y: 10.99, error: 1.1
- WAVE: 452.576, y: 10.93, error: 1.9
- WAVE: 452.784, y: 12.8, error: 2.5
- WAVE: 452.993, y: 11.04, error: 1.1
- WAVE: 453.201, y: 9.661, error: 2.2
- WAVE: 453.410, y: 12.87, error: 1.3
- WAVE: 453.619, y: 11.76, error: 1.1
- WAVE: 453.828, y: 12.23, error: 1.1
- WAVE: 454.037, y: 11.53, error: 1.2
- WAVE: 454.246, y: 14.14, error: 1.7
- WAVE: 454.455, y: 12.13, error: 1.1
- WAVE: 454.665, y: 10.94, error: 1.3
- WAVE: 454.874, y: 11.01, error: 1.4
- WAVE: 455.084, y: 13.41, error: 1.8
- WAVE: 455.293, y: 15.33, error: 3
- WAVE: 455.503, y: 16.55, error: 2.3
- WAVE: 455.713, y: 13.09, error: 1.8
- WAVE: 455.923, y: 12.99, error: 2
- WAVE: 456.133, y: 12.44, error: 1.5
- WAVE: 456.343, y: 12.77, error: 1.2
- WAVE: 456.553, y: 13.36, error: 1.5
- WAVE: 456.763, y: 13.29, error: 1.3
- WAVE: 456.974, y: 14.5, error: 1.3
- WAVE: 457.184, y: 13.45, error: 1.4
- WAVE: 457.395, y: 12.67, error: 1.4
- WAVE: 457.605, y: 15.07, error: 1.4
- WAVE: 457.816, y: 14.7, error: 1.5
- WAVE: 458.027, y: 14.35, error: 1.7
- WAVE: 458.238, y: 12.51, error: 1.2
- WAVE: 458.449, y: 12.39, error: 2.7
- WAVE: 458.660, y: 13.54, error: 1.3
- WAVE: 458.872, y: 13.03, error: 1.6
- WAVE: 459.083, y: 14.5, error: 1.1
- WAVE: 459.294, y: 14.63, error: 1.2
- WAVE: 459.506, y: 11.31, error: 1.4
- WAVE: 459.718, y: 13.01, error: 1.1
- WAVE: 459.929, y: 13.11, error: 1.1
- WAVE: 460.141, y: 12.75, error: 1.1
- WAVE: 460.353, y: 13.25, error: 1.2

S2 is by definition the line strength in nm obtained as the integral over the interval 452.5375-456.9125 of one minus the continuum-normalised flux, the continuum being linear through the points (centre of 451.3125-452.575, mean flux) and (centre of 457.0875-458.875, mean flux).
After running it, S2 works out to 0.14 nm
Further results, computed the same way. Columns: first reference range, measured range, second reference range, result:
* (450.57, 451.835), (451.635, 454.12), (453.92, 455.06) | 0.165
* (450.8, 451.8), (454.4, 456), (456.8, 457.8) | 0.058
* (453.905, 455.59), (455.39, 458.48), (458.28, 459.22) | -0.096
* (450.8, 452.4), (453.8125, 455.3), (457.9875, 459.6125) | 0.069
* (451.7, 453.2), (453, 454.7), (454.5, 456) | 0.086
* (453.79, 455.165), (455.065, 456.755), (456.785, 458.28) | -0.100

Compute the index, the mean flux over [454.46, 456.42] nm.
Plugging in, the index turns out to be 13.1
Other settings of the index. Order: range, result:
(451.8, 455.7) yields 12.4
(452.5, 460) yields 13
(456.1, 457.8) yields 13.6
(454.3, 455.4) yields 12.6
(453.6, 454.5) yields 12.4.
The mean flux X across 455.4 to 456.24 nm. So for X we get 13.8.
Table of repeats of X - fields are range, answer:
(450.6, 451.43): 12.9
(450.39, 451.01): 14.8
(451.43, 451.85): 13.7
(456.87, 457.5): 13.5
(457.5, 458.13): 14.7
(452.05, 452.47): 12.1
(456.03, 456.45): 12.6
